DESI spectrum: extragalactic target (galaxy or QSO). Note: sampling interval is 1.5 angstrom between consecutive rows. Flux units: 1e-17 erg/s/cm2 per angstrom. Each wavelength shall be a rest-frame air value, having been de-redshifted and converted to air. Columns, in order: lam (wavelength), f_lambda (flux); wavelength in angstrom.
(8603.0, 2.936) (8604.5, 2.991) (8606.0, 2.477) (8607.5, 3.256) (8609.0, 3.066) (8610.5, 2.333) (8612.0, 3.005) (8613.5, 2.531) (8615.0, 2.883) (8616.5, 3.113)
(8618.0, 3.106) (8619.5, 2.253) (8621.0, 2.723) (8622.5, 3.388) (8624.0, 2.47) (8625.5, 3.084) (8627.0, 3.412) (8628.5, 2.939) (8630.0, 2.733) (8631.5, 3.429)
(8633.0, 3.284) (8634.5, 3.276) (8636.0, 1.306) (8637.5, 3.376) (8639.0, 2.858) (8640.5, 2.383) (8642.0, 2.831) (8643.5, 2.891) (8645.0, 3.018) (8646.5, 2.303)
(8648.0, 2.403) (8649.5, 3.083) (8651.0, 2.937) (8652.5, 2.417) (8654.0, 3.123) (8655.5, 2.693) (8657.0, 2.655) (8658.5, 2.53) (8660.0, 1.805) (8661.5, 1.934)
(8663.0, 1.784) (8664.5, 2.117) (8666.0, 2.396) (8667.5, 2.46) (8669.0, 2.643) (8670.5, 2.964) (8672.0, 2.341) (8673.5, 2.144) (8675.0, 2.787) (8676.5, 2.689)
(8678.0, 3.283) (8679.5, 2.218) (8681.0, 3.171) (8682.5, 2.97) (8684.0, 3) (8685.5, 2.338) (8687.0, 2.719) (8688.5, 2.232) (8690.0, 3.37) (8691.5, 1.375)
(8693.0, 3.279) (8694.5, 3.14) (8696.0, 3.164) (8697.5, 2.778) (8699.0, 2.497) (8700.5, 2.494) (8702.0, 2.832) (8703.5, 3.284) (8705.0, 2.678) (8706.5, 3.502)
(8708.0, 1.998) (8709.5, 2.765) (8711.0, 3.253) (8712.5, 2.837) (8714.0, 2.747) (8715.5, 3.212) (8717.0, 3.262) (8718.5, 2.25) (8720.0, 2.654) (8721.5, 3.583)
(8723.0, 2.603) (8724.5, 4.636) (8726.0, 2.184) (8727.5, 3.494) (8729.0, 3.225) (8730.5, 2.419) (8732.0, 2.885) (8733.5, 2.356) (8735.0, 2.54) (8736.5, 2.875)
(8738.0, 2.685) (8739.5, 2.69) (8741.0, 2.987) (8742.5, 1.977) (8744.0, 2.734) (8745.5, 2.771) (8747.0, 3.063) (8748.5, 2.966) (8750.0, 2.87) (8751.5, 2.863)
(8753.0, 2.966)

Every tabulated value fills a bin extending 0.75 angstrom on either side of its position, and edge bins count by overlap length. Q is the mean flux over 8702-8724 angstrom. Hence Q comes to 2.92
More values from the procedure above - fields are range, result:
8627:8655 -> 2.83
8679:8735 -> 2.85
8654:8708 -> 2.63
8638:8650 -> 2.73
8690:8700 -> 2.75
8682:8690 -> 2.71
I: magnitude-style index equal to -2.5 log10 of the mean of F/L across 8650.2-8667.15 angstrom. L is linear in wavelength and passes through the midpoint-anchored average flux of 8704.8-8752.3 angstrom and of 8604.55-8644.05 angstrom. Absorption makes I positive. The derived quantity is 0.19 mag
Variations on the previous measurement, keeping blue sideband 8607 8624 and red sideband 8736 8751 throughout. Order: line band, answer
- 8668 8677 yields 0.090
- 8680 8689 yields 0.026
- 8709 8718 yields -0.081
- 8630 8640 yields -0.020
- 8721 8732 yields -0.133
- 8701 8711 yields -0.029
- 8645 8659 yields 0.049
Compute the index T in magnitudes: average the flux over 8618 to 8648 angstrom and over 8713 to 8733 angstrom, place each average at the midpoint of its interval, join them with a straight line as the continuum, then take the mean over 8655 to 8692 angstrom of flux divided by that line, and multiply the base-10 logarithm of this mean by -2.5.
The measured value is 0.16 mag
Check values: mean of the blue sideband 2.84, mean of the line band 2.51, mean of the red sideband 3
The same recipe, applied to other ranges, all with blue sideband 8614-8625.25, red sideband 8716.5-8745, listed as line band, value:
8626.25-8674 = 0.08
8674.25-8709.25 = 0.03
